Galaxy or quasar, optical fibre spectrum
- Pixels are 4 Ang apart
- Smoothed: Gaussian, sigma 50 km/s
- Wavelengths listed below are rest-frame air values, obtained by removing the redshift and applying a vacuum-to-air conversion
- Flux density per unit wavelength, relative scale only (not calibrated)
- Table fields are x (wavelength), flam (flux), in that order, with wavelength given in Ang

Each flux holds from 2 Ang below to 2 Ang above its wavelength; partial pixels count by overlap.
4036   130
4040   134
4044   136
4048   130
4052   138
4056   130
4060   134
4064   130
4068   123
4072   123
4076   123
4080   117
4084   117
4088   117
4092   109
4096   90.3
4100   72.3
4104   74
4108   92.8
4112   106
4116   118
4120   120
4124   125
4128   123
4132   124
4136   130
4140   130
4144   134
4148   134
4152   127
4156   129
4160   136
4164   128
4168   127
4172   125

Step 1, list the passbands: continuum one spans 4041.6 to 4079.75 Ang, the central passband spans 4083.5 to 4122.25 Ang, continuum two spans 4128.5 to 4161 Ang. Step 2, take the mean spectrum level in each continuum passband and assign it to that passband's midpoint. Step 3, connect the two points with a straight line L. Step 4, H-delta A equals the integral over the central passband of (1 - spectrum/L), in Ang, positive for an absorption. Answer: 8.5 Ang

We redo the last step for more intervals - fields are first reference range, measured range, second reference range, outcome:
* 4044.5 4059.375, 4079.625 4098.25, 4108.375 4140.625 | 2.60 Ang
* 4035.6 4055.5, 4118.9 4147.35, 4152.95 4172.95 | 0.68 Ang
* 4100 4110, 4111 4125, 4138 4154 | -2.95 Ang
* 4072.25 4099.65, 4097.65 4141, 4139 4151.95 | 4.69 Ang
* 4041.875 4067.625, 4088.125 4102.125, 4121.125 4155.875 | 3.92 Ang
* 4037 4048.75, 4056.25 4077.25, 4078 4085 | -0.63 Ang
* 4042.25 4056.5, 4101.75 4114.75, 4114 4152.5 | 3.69 Ang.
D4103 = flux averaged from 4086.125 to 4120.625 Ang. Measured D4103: 99.1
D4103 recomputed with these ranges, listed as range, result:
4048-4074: 130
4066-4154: 115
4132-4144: 130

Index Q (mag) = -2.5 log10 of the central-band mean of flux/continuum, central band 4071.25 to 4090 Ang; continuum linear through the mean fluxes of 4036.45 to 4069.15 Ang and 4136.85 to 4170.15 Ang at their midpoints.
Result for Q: 0.108 mag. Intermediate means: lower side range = 132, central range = 119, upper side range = 131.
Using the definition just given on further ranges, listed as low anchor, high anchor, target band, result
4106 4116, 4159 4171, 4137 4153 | -0.10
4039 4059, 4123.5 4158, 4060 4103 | 0.17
